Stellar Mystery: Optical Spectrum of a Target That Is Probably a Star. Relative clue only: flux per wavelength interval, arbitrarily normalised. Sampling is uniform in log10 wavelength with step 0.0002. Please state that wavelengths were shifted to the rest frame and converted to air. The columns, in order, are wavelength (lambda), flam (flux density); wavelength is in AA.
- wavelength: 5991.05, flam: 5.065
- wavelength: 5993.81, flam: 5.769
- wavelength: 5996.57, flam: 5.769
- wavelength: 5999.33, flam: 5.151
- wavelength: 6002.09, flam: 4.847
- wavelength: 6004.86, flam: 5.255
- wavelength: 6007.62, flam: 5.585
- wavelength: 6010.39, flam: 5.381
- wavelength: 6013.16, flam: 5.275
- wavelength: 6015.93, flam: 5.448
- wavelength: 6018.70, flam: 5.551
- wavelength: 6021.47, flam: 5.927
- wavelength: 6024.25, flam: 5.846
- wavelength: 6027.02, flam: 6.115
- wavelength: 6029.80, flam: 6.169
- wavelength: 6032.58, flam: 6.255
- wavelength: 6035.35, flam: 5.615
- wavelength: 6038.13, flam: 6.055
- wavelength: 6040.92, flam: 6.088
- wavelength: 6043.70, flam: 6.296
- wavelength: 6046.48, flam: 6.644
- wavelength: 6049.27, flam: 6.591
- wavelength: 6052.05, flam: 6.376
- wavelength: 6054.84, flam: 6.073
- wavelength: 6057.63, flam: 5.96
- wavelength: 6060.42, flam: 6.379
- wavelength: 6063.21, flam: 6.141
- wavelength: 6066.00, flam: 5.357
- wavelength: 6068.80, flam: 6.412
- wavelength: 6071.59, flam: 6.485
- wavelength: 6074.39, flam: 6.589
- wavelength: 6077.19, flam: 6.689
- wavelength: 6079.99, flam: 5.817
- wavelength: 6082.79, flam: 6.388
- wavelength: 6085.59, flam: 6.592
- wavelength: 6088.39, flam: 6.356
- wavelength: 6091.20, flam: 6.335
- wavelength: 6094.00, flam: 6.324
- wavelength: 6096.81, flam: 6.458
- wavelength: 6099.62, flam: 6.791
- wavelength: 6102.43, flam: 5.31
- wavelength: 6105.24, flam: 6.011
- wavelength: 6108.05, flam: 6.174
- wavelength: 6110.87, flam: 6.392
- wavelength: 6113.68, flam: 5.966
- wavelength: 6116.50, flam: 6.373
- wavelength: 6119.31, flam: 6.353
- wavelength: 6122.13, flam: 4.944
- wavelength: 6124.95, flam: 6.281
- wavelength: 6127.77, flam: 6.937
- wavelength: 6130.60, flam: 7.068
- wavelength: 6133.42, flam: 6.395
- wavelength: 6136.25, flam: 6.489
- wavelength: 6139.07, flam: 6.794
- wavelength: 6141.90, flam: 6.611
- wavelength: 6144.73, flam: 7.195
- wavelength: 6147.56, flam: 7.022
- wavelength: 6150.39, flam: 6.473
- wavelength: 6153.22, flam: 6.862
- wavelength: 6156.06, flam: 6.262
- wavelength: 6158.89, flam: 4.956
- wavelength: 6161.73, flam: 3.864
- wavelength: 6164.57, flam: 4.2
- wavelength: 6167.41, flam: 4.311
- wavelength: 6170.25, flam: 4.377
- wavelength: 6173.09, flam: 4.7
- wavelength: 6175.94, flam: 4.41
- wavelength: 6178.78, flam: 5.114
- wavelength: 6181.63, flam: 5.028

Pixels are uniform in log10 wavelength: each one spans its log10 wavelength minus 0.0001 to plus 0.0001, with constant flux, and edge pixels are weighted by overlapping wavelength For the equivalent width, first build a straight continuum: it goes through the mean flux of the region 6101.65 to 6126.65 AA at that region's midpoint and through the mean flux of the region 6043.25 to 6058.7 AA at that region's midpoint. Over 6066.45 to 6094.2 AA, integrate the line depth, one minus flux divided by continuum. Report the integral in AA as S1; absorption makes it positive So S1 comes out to -0.83 AA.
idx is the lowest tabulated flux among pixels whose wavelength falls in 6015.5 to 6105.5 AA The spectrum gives 5.31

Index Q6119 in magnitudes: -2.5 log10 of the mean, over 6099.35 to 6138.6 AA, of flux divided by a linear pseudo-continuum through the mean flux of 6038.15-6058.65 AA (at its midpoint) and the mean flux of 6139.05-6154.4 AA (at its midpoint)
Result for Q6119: 0.07 mag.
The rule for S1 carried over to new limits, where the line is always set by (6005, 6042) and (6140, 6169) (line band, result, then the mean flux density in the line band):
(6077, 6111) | -2.84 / 6.26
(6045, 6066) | -1.71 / 6.25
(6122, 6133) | -1.32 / 6.47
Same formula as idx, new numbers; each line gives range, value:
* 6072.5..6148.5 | 4.944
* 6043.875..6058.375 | 5.96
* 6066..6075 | 5.357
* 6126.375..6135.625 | 6.395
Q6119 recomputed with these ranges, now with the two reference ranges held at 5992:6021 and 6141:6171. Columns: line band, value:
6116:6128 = -0.09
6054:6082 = -0.13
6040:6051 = -0.17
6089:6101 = -0.16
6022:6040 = -0.10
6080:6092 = -0.15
